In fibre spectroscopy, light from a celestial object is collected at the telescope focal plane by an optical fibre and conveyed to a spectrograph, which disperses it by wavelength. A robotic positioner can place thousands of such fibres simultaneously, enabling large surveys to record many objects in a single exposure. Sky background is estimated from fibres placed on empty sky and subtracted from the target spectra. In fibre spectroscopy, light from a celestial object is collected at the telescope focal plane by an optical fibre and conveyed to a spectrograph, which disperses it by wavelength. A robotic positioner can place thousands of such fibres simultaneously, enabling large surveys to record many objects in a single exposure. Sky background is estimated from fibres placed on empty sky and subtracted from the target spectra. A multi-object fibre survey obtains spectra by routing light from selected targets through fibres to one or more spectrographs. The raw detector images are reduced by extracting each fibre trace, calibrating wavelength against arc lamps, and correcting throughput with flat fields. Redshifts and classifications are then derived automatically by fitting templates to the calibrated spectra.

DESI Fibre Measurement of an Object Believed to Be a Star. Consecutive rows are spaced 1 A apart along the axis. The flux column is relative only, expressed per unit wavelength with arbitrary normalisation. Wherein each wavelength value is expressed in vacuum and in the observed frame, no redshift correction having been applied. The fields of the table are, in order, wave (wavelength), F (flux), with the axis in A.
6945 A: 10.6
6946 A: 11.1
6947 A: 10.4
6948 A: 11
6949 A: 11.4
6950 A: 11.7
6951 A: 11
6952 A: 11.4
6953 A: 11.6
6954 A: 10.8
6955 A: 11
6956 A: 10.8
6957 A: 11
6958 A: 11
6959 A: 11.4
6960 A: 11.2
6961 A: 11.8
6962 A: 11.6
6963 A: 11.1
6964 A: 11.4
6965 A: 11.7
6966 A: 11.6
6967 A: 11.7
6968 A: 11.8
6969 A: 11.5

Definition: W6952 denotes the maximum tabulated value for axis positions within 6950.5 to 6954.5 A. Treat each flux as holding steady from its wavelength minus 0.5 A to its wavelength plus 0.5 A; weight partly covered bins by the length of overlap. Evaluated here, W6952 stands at 11.6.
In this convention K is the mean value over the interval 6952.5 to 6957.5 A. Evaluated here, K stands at 11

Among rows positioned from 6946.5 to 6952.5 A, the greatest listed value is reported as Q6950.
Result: 11.7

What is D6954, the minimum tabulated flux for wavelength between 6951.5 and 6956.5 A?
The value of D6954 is 10.8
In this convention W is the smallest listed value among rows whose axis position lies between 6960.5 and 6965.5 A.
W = 11.1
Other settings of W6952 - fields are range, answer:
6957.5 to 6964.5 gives 11.8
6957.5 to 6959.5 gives 11.4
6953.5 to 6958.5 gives 11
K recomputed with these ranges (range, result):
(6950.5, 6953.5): 11.3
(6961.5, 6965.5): 11.4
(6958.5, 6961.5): 11.5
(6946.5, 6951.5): 11.1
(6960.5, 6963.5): 11.5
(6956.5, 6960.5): 11.2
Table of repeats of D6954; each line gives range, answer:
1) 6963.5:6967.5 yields 11.4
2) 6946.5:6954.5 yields 10.4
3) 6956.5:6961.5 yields 11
